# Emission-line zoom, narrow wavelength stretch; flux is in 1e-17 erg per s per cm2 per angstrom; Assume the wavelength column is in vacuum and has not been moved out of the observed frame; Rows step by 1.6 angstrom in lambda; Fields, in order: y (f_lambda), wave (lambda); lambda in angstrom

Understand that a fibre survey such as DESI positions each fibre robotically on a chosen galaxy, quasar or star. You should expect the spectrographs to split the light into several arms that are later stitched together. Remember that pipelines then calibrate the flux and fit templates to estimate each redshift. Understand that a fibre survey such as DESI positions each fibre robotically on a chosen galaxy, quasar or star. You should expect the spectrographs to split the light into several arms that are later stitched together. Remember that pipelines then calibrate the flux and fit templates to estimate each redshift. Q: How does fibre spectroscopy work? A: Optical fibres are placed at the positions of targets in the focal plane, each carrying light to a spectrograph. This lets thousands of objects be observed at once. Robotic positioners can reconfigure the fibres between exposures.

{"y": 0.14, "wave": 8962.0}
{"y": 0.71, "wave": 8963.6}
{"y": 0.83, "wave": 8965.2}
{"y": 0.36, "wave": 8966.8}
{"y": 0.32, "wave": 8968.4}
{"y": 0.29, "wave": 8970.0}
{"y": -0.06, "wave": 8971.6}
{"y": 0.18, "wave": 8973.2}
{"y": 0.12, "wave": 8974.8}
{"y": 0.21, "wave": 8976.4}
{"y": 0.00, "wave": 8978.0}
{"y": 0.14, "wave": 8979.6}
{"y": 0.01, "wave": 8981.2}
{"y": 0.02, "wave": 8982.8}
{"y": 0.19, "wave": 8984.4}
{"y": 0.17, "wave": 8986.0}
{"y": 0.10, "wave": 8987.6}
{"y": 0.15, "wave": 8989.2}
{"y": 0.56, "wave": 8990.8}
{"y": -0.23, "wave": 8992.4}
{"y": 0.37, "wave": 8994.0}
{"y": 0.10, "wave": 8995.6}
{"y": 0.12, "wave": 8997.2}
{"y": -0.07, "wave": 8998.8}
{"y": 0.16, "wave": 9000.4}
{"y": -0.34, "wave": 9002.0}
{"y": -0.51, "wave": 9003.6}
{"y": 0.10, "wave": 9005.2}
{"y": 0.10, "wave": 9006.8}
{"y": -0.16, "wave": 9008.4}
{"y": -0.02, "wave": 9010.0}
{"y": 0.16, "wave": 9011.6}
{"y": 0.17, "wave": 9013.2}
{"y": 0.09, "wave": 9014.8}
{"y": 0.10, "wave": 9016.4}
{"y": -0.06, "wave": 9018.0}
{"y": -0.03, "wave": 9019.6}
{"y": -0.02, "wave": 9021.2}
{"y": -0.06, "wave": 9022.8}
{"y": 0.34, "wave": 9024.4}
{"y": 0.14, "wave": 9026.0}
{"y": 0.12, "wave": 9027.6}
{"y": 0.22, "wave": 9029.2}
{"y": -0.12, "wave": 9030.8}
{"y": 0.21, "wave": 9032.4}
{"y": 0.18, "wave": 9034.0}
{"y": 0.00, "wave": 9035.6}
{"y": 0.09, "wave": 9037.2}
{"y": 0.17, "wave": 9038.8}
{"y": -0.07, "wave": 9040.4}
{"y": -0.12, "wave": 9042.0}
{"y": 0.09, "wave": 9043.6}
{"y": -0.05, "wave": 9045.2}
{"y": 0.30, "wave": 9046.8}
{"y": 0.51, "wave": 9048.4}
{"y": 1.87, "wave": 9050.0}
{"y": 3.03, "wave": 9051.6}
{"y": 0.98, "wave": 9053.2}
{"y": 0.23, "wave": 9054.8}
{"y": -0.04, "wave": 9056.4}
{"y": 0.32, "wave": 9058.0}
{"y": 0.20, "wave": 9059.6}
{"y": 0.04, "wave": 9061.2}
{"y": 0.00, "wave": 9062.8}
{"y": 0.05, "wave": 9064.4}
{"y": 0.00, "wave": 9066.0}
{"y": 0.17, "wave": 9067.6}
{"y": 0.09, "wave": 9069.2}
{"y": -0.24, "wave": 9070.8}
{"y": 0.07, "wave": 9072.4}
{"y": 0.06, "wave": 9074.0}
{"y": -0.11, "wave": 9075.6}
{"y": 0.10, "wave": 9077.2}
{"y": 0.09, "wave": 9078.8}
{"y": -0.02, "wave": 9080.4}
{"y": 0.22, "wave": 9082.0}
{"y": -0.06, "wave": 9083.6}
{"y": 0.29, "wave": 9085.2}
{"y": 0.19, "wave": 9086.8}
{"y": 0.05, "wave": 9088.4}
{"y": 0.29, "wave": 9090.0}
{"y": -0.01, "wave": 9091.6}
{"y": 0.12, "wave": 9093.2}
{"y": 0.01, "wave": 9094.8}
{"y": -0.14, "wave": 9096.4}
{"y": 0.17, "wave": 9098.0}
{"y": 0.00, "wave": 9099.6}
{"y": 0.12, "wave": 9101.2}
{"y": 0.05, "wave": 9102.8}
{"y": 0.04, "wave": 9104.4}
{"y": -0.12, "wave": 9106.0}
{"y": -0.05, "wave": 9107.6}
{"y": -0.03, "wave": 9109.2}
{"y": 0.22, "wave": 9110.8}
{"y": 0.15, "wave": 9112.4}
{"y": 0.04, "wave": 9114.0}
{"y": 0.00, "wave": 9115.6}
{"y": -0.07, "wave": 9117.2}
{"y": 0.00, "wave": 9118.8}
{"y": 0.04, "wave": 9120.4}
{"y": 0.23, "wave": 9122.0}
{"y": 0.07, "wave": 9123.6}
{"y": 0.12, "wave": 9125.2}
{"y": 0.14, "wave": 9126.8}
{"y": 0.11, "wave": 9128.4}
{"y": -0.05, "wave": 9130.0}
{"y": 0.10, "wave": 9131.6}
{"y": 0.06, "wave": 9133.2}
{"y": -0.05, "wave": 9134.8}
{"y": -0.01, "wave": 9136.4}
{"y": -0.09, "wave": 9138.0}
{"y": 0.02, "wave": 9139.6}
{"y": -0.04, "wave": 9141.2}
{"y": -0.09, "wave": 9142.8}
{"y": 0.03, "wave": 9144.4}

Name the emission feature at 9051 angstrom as [O III] 5007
